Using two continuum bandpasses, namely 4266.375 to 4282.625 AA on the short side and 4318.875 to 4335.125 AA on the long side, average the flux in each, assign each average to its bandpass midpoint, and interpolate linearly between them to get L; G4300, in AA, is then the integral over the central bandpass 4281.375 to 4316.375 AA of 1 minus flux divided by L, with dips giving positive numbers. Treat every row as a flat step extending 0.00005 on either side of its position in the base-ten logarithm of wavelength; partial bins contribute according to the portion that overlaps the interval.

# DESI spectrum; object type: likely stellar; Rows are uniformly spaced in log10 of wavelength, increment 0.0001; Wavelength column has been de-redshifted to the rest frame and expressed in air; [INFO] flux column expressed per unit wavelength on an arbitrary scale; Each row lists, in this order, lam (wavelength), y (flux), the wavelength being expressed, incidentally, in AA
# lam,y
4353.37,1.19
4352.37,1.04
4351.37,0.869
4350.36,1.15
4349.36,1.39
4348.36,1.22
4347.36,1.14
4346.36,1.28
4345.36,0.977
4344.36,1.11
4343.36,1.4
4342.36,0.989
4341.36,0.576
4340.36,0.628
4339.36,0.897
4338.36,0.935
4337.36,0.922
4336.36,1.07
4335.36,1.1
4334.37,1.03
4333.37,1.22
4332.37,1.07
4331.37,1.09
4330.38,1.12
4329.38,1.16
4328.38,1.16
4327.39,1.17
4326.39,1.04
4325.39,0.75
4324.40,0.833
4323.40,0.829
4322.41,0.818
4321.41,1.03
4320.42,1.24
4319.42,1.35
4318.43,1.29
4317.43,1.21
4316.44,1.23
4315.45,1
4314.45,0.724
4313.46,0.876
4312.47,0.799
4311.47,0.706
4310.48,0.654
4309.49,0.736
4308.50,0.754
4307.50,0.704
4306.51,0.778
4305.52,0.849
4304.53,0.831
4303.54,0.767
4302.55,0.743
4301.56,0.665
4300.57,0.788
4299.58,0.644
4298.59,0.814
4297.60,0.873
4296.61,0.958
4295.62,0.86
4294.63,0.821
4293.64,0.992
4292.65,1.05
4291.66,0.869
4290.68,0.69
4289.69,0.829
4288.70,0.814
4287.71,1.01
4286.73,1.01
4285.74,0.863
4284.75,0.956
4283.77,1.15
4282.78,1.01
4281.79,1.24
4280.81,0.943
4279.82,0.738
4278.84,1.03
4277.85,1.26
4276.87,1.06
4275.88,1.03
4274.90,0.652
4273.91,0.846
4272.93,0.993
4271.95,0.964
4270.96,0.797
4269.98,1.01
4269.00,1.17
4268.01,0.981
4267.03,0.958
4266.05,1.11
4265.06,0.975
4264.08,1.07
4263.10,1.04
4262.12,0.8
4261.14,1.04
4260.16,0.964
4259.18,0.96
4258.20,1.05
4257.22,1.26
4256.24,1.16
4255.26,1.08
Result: 5.5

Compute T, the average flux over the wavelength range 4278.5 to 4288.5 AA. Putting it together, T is 0.99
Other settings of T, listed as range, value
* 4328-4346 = 1.03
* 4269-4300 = 0.933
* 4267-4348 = 0.951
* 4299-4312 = 0.74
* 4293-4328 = 0.891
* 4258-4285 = 0.993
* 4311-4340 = 1.02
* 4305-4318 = 0.85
